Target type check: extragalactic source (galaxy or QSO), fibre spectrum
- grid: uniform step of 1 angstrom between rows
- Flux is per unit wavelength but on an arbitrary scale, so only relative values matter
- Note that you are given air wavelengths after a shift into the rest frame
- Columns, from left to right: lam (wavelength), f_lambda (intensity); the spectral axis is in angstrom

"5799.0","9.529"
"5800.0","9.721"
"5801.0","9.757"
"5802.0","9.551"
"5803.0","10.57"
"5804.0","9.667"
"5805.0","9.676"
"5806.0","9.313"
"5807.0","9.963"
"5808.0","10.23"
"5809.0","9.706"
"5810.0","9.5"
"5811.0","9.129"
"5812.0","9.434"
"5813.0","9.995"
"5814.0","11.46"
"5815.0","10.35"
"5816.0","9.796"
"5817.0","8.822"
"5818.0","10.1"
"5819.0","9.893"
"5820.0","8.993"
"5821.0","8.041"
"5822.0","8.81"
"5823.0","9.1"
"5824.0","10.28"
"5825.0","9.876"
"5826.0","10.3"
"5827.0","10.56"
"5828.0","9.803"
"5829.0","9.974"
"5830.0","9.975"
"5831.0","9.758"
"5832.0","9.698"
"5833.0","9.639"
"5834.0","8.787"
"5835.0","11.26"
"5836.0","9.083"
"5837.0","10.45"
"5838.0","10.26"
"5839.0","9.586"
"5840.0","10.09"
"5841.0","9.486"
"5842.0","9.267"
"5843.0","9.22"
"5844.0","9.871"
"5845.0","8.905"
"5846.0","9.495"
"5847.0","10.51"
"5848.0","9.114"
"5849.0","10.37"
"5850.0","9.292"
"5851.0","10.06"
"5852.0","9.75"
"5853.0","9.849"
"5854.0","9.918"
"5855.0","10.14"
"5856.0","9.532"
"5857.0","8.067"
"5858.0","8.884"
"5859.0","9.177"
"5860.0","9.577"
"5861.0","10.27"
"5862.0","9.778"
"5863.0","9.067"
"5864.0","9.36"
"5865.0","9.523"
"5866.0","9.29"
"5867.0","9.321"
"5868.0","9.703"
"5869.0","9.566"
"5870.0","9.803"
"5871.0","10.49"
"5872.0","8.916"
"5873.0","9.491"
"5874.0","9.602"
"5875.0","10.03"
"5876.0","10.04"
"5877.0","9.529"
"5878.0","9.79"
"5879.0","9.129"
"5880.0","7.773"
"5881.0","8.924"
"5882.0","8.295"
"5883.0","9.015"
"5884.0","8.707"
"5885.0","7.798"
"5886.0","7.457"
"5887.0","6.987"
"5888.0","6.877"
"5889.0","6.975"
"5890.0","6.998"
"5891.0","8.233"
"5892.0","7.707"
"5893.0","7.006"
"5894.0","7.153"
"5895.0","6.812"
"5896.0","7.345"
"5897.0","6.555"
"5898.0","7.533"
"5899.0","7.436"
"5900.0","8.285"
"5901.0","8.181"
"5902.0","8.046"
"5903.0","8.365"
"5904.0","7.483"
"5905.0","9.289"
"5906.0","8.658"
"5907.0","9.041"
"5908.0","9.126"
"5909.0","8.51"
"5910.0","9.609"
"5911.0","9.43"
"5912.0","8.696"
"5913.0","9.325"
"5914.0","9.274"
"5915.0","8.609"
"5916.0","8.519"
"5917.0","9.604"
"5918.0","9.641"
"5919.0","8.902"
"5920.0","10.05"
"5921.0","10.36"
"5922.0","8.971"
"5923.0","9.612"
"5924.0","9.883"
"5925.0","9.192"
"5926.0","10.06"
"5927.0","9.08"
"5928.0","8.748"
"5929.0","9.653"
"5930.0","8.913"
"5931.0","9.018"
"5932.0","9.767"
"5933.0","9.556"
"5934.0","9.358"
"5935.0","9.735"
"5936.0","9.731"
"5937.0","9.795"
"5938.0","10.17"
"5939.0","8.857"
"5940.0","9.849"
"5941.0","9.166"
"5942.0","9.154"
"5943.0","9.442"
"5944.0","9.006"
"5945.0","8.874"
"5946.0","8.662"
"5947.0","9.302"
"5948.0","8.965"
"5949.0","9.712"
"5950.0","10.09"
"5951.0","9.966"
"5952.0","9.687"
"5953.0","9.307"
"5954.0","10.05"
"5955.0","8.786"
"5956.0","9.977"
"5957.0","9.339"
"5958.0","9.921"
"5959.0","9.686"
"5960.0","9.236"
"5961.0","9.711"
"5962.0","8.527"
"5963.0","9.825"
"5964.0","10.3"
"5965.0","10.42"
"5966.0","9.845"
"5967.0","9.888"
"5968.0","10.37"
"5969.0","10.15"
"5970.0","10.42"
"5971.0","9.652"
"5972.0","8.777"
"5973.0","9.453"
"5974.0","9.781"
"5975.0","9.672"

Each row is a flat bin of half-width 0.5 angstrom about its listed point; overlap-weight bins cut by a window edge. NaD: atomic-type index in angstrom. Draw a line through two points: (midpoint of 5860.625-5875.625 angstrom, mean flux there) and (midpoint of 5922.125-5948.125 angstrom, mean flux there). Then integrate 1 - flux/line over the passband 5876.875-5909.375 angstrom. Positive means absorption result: 5.15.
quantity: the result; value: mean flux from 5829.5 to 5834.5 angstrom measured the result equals 9.57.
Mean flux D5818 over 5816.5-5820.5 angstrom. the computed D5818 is 9.45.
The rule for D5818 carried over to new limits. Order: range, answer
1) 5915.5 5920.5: 9.34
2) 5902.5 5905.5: 8.38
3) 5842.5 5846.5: 9.37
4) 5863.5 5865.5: 9.44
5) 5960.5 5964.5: 9.59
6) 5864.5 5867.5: 9.38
